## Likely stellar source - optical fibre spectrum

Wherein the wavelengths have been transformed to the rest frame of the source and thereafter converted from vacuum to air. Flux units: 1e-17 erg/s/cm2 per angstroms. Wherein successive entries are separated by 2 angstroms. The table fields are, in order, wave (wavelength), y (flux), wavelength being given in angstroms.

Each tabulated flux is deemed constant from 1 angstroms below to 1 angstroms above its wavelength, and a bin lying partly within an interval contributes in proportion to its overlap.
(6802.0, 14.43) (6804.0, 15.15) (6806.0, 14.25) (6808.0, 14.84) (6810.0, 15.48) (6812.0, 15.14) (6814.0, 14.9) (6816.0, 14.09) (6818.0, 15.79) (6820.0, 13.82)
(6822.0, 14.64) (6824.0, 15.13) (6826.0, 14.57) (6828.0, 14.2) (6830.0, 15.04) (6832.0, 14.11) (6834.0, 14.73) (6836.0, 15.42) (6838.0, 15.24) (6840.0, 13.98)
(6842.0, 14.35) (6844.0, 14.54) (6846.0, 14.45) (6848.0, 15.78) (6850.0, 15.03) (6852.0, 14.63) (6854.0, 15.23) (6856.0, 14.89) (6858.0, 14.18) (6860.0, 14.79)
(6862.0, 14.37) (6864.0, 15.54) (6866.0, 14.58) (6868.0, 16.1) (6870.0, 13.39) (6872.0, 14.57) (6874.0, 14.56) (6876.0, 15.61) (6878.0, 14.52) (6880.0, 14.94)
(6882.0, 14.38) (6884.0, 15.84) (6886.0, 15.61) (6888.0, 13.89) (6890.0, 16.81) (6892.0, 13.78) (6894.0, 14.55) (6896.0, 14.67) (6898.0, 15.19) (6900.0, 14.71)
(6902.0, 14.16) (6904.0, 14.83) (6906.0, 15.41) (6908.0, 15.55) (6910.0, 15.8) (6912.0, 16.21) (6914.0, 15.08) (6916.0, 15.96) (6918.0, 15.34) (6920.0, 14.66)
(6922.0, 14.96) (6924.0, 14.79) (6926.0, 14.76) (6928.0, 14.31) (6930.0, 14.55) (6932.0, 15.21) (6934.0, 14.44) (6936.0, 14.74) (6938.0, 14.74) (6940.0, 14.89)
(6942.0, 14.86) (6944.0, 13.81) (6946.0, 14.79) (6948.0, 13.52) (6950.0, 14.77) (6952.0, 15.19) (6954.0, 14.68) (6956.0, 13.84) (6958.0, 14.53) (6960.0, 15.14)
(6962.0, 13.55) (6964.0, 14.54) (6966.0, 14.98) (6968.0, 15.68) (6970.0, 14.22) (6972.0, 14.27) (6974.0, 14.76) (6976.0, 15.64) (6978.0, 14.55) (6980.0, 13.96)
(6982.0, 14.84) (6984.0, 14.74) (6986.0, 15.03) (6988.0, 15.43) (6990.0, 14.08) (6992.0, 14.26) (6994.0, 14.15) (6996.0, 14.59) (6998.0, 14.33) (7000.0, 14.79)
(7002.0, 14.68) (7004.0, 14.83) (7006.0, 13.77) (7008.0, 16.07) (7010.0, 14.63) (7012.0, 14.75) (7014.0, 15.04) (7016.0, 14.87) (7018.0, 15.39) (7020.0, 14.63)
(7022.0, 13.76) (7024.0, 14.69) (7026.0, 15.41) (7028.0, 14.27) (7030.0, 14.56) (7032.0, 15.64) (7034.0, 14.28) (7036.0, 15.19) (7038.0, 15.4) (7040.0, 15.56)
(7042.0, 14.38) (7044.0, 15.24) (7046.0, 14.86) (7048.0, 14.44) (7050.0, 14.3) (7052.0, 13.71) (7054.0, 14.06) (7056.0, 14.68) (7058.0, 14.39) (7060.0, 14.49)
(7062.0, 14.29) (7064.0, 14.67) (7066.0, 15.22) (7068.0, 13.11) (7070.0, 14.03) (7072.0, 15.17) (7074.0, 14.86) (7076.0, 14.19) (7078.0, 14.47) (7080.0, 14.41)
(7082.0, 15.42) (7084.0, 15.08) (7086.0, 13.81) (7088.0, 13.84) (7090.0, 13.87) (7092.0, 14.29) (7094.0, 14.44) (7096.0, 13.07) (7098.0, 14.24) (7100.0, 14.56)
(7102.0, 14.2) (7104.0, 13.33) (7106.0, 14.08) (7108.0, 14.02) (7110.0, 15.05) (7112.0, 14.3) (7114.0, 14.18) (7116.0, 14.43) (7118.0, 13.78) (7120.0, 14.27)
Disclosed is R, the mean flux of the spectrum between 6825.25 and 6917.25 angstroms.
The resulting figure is 14.9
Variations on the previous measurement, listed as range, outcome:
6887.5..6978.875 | 14.8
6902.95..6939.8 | 15.1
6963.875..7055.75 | 14.7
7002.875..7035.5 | 14.8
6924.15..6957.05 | 14.6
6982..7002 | 14.6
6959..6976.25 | 14.7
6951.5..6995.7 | 14.6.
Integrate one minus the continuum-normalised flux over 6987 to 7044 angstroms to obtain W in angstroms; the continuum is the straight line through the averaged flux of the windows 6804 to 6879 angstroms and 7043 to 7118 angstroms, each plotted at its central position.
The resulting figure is -1.2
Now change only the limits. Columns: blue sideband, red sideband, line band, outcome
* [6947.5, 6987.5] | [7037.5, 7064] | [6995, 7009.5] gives -0.1 angstroms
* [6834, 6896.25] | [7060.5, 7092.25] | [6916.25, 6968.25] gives 0.1 angstroms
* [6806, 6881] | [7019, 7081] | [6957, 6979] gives -0.1 angstroms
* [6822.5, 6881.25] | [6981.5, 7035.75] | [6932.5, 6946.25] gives 0.1 angstroms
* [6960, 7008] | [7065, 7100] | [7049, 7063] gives 0.1 angstroms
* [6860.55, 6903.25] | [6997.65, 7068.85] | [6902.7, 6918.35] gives -0.7 angstroms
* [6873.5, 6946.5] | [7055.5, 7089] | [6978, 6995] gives 0.2 angstroms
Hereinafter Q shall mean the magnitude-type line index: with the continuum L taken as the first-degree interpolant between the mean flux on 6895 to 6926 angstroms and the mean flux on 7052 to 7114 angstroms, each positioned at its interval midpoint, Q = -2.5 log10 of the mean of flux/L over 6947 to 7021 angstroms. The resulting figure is 0.009 mag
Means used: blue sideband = 15.1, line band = 14.7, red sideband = 14.3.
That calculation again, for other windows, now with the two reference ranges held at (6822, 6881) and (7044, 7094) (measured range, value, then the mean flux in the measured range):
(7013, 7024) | -0.02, 14.7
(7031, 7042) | -0.05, 15.1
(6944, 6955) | 0.01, 14.5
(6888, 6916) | -0.03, 15.1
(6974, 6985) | -0.01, 14.7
